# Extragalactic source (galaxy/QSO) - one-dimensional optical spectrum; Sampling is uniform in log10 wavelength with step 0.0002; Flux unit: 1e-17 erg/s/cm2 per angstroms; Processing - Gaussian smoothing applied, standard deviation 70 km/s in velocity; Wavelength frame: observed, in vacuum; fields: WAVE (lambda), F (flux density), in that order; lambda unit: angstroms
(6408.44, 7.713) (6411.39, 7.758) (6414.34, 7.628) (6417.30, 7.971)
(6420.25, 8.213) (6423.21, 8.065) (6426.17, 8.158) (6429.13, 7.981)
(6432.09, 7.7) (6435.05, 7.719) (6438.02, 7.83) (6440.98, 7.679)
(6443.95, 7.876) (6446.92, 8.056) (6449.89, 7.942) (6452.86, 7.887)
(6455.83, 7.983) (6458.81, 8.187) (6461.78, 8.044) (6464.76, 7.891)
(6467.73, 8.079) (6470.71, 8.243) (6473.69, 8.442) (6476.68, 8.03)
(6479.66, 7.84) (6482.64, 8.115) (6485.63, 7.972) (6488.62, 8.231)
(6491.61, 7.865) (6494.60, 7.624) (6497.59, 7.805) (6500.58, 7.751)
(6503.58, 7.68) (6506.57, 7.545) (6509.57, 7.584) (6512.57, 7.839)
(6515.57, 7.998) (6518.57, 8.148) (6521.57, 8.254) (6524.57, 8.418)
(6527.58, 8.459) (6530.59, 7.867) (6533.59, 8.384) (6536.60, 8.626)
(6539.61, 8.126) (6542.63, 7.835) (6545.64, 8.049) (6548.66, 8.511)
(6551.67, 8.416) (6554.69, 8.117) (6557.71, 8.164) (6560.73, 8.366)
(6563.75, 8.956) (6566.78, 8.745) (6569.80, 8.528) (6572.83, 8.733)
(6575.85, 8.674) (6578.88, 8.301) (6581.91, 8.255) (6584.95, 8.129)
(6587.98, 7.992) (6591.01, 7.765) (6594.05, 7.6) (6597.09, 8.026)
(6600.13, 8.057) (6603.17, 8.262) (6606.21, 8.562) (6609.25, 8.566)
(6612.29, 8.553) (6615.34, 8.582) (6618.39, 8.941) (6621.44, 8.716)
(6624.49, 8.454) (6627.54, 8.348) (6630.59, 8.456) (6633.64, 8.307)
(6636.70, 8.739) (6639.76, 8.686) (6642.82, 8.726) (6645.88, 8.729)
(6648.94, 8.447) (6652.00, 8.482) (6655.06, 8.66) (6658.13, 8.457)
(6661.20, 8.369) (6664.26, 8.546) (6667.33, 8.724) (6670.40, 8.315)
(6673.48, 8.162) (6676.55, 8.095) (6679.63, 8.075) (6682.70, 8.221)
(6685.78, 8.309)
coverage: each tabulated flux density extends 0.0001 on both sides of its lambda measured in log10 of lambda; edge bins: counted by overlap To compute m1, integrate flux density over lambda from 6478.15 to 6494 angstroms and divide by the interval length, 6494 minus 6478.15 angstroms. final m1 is 7.98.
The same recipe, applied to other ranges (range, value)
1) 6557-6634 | 8.39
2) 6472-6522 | 7.92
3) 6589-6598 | 7.79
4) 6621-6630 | 8.48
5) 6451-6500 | 8.01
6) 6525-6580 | 8.38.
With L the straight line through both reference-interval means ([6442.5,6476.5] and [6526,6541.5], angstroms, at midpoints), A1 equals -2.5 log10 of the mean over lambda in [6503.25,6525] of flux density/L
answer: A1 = 0.04 mag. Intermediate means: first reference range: 8.06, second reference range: 8.28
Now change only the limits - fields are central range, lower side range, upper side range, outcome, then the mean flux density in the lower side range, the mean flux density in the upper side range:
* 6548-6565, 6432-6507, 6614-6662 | -0.02 mag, 7.93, 8.57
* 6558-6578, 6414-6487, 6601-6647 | -0.03 mag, 7.99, 8.57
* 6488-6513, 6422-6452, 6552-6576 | 0.06 mag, 7.9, 8.52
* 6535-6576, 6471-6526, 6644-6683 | -0.04 mag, 7.96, 8.42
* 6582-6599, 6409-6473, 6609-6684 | 0.06 mag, 7.95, 8.49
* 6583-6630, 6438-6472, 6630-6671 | 0.02 mag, 7.98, 8.55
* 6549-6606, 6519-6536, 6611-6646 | 0.02 mag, 8.29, 8.6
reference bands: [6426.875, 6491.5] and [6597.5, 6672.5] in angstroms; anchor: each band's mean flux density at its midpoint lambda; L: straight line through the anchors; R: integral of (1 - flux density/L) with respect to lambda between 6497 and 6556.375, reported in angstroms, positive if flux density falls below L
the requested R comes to 0.8 angstroms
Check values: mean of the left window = 7.99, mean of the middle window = 8.08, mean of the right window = 8.52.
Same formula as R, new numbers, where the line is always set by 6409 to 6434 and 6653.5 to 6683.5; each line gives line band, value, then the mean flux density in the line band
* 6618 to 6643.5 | -0.9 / 8.58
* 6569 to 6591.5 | -0.3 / 8.31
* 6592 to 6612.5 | 0.1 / 8.2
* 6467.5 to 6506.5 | 0.4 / 7.96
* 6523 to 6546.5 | -0.3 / 8.23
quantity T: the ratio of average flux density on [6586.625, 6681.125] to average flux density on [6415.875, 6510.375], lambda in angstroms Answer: 1.06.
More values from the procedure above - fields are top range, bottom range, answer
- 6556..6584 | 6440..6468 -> 1.07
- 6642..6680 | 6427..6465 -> 1.07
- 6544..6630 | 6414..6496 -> 1.05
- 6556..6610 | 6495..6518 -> 1.07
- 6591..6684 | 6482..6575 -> 1.03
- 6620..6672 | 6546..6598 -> 1.03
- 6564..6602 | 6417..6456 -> 1.04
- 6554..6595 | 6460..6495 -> 1.03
